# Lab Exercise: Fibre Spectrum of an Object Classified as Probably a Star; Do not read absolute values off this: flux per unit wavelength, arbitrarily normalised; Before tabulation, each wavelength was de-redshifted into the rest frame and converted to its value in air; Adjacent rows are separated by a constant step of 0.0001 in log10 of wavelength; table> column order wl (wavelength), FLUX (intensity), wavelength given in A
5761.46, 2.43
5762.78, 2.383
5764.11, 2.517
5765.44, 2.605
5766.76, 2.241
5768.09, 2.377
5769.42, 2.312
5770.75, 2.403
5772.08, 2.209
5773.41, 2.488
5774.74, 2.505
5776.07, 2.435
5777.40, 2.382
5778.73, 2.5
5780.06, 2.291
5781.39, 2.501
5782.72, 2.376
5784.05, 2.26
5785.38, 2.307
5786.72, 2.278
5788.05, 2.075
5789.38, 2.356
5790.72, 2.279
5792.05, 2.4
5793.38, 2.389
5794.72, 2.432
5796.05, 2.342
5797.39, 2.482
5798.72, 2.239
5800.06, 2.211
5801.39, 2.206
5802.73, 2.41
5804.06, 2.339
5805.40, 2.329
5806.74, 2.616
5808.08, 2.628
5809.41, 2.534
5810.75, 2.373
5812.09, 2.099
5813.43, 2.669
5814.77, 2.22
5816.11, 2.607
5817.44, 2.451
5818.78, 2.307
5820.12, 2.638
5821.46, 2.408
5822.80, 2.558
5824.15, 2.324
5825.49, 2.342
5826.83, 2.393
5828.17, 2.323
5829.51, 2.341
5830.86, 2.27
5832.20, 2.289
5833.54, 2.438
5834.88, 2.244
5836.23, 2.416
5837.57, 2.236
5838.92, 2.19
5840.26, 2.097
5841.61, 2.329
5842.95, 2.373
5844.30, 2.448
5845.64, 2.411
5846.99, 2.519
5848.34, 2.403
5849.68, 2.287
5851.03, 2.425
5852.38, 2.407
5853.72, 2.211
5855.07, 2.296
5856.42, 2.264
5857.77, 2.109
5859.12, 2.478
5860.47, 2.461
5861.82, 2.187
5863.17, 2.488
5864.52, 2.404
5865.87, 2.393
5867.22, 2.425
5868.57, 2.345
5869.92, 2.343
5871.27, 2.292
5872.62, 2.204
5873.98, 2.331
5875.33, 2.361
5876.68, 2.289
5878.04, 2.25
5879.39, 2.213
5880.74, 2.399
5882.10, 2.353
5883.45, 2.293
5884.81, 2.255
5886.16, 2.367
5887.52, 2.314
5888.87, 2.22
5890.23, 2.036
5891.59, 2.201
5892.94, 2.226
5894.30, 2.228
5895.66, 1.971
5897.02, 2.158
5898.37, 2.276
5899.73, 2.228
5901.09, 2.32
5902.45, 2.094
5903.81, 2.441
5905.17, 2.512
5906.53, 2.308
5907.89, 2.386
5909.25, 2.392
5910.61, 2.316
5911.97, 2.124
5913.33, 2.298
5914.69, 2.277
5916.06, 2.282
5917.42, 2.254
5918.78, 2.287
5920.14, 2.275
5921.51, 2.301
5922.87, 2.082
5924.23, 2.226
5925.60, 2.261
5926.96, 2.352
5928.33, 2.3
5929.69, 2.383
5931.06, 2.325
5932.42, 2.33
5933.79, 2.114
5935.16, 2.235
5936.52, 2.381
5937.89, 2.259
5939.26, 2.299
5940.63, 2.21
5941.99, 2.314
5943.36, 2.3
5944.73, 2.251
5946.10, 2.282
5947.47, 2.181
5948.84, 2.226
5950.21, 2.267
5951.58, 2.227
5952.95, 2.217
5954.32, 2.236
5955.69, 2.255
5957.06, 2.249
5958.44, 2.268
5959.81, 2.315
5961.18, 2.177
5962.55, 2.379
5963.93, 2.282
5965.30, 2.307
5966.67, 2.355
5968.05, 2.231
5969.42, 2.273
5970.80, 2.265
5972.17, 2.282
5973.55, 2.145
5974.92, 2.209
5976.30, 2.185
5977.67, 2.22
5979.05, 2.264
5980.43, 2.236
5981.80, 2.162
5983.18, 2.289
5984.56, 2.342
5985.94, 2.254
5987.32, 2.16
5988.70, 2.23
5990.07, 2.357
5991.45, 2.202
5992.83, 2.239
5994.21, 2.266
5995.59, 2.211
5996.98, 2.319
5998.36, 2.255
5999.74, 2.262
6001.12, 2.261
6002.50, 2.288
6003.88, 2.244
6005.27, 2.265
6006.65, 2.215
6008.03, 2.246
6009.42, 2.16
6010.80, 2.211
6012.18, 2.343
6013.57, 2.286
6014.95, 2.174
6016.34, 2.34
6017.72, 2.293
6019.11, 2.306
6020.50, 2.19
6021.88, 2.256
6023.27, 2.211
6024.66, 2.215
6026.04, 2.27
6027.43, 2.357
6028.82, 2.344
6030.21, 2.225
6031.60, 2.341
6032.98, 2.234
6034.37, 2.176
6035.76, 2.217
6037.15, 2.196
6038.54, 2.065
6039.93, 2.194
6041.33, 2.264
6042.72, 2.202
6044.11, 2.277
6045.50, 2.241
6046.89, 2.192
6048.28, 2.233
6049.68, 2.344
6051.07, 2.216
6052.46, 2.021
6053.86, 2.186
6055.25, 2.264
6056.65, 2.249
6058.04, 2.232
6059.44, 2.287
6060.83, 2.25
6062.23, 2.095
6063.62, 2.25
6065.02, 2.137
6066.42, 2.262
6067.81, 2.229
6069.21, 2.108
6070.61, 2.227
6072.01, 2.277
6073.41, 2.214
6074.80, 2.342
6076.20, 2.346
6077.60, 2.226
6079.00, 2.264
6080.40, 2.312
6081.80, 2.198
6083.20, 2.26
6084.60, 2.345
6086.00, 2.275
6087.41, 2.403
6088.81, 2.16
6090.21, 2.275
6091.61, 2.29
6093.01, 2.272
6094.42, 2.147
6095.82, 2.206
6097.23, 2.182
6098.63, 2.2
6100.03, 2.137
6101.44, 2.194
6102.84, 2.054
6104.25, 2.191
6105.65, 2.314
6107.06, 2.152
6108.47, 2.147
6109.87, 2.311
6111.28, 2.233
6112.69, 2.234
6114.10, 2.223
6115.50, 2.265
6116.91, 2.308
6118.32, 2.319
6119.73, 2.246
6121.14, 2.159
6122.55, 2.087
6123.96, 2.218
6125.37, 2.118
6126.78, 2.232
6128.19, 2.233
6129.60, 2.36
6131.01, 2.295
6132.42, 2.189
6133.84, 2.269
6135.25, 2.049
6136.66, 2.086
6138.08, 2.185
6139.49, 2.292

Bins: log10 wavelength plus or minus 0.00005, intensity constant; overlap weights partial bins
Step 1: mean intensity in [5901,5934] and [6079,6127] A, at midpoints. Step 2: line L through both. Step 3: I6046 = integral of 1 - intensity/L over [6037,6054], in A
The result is 0.3 A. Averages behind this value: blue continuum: 2.29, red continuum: 2.23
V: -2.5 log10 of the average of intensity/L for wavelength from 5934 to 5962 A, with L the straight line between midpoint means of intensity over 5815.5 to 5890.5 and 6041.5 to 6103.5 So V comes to 0.02 mag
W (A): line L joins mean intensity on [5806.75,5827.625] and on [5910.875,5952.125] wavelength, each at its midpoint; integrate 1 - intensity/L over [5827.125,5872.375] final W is 1.0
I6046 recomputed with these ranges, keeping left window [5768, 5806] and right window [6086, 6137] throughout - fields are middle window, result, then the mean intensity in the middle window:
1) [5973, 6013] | 0.4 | 2.24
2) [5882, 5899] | 0.6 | 2.22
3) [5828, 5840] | 0.2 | 2.3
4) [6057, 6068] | 0.1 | 2.22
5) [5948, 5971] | 0.1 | 2.27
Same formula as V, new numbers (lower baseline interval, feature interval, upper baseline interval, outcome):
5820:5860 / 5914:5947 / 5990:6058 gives 0.01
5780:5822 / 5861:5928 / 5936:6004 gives 0.01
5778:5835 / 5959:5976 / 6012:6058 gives 0.01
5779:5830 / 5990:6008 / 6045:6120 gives 0.01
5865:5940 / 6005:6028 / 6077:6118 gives 0.00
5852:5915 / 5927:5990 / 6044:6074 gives 0.00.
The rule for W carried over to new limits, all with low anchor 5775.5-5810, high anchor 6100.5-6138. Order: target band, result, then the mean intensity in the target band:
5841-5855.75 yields -0.2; 2.37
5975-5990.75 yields 0.2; 2.24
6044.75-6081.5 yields 0.1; 2.23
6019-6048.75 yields 0.2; 2.24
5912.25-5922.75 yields 0.2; 2.27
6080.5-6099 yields -0.2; 2.25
